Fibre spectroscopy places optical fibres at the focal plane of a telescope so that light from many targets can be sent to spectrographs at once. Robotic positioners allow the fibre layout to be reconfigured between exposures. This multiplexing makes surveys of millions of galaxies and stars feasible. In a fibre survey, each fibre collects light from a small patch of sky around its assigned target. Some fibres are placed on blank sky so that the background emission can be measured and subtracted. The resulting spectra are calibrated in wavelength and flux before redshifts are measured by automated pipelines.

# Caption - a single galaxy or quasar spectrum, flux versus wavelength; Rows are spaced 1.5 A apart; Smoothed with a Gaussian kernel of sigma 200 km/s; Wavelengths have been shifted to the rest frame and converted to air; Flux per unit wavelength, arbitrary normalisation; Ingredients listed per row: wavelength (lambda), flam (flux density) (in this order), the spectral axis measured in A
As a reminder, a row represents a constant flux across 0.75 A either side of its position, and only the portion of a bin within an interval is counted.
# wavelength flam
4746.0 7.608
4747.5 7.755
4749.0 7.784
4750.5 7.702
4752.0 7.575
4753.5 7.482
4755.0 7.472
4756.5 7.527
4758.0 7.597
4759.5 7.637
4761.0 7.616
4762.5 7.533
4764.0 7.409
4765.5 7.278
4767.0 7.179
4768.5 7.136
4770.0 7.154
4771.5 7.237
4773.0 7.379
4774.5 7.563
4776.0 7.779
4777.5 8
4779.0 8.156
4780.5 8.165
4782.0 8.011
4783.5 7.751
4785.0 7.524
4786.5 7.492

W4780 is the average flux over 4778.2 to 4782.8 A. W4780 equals 8.11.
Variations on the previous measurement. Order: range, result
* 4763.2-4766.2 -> 7.35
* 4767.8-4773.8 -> 7.23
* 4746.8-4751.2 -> 7.75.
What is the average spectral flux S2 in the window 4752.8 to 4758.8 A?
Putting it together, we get 7.52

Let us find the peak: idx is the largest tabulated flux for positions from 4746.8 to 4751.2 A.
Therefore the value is 7.784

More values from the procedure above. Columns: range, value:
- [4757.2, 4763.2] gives 7.637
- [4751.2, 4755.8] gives 7.575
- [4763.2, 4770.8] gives 7.409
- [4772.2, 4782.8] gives 8.165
